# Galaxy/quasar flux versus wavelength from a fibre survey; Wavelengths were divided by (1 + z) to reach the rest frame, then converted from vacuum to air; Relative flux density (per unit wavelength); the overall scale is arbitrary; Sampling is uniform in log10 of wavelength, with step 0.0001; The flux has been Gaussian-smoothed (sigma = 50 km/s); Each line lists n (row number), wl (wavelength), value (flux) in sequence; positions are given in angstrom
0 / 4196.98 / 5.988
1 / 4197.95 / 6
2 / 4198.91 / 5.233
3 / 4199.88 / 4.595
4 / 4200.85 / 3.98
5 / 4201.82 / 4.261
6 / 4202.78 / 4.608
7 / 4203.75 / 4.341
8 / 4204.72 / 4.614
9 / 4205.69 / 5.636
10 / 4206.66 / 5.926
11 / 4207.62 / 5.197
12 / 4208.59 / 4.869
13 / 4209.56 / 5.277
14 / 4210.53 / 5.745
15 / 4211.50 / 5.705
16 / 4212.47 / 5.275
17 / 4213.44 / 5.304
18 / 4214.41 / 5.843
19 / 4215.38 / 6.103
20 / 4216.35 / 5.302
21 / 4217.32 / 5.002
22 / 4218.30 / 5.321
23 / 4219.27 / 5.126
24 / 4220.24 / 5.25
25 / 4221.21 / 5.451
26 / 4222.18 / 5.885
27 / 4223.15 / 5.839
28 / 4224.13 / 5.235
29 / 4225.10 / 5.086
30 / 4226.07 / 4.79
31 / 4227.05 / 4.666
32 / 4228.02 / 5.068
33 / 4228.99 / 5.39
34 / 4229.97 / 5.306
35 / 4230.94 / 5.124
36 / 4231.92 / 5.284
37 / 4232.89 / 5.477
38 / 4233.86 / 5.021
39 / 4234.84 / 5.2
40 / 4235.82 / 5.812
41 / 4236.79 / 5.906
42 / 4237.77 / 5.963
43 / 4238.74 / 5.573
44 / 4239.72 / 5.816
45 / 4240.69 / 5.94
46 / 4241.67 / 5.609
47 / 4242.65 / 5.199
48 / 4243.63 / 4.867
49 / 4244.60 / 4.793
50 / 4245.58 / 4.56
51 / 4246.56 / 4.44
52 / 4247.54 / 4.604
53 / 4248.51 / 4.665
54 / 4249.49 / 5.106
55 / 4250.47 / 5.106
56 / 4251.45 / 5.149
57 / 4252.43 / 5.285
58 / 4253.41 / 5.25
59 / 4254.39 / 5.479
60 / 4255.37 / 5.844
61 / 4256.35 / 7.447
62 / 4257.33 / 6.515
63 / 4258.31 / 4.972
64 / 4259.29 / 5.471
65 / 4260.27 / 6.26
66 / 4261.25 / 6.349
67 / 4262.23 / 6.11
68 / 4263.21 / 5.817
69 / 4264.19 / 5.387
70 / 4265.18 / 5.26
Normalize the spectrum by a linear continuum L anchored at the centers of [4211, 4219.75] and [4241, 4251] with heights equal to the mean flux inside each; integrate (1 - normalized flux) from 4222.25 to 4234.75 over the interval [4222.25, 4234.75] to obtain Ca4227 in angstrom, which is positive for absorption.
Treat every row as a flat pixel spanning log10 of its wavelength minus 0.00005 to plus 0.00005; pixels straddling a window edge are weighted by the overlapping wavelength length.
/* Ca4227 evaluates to 0.00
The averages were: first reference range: 5.44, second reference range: 4.91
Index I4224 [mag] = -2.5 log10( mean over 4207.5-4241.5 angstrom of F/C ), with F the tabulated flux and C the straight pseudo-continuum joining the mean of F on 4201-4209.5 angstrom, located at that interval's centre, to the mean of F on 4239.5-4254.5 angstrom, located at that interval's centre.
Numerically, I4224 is -0.09 mag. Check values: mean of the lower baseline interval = 4.91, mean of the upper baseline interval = 5.09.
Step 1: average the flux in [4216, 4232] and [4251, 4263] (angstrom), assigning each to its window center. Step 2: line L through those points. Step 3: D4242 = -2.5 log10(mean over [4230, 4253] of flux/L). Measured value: 0.063 mag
